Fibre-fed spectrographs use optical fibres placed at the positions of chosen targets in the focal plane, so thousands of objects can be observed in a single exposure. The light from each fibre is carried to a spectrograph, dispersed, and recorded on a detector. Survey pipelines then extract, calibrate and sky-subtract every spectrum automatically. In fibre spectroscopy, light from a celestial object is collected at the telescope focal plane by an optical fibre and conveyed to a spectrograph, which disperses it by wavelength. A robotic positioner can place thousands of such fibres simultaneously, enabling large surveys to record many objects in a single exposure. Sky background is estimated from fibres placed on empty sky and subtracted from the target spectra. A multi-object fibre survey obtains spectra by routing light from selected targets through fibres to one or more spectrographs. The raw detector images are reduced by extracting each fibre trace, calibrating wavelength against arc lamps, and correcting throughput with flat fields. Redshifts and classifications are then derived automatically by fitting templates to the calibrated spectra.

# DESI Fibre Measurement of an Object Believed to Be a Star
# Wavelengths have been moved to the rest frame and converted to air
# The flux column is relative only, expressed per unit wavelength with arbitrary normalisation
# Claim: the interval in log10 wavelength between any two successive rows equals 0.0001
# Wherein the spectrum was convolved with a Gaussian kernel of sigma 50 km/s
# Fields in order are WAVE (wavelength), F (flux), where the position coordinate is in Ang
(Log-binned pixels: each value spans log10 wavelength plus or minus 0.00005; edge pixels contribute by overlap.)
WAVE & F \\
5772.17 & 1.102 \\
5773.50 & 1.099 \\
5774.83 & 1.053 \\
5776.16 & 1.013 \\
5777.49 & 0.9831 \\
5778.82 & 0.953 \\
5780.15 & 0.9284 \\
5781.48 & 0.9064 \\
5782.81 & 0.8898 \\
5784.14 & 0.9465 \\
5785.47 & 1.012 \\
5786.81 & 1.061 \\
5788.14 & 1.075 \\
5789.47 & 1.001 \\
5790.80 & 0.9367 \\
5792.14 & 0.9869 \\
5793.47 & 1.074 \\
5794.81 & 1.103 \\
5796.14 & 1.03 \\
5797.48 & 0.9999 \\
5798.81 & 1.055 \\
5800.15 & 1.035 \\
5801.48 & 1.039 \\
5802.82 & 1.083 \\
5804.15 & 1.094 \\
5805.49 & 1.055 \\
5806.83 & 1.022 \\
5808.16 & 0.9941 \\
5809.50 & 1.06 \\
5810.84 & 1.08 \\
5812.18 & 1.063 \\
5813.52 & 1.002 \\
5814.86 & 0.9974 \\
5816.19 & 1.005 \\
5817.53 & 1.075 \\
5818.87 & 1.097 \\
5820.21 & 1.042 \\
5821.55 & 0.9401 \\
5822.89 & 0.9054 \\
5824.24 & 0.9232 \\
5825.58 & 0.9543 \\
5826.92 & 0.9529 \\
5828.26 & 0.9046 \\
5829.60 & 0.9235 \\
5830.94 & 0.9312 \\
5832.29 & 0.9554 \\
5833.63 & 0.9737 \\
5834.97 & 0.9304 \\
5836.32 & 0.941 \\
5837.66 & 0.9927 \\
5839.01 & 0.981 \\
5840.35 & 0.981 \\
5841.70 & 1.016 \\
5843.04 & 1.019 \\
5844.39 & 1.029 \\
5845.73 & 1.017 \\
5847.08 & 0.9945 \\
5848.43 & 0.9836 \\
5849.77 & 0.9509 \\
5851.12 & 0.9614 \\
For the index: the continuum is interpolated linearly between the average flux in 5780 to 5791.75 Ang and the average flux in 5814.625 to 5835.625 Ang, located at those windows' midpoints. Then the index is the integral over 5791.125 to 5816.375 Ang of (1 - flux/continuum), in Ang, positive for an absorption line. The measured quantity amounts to -1.8 Ang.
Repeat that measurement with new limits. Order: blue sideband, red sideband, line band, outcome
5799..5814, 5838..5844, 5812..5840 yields 1.3 Ang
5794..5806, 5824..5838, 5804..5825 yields -0.4 Ang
